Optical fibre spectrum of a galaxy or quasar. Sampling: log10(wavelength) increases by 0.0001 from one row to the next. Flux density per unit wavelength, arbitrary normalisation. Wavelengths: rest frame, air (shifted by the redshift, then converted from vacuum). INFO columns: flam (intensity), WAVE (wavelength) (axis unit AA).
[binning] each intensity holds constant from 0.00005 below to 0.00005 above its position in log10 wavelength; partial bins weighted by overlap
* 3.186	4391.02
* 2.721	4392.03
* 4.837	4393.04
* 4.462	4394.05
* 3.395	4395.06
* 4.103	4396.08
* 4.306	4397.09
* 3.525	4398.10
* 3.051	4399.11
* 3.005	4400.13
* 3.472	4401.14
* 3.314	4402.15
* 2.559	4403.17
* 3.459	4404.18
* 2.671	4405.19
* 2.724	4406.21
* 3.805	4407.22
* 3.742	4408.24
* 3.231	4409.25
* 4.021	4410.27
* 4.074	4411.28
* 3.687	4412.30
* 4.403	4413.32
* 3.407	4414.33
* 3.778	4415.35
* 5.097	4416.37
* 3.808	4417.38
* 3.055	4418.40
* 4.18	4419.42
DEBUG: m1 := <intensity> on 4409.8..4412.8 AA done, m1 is 3.93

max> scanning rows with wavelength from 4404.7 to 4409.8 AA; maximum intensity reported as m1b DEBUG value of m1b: 3.805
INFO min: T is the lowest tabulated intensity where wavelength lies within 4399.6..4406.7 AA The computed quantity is 2.559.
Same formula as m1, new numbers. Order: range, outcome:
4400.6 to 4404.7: 3.2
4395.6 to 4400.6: 3.6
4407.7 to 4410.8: 3.67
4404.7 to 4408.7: 3.23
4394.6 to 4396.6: 3.75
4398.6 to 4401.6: 3.17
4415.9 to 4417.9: 4.44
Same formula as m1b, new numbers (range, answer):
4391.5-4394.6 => 4.837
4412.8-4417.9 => 5.097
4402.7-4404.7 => 3.459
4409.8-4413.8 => 4.403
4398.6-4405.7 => 3.472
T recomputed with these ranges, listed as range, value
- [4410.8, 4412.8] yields 3.687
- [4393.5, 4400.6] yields 3.005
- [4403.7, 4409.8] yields 2.671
